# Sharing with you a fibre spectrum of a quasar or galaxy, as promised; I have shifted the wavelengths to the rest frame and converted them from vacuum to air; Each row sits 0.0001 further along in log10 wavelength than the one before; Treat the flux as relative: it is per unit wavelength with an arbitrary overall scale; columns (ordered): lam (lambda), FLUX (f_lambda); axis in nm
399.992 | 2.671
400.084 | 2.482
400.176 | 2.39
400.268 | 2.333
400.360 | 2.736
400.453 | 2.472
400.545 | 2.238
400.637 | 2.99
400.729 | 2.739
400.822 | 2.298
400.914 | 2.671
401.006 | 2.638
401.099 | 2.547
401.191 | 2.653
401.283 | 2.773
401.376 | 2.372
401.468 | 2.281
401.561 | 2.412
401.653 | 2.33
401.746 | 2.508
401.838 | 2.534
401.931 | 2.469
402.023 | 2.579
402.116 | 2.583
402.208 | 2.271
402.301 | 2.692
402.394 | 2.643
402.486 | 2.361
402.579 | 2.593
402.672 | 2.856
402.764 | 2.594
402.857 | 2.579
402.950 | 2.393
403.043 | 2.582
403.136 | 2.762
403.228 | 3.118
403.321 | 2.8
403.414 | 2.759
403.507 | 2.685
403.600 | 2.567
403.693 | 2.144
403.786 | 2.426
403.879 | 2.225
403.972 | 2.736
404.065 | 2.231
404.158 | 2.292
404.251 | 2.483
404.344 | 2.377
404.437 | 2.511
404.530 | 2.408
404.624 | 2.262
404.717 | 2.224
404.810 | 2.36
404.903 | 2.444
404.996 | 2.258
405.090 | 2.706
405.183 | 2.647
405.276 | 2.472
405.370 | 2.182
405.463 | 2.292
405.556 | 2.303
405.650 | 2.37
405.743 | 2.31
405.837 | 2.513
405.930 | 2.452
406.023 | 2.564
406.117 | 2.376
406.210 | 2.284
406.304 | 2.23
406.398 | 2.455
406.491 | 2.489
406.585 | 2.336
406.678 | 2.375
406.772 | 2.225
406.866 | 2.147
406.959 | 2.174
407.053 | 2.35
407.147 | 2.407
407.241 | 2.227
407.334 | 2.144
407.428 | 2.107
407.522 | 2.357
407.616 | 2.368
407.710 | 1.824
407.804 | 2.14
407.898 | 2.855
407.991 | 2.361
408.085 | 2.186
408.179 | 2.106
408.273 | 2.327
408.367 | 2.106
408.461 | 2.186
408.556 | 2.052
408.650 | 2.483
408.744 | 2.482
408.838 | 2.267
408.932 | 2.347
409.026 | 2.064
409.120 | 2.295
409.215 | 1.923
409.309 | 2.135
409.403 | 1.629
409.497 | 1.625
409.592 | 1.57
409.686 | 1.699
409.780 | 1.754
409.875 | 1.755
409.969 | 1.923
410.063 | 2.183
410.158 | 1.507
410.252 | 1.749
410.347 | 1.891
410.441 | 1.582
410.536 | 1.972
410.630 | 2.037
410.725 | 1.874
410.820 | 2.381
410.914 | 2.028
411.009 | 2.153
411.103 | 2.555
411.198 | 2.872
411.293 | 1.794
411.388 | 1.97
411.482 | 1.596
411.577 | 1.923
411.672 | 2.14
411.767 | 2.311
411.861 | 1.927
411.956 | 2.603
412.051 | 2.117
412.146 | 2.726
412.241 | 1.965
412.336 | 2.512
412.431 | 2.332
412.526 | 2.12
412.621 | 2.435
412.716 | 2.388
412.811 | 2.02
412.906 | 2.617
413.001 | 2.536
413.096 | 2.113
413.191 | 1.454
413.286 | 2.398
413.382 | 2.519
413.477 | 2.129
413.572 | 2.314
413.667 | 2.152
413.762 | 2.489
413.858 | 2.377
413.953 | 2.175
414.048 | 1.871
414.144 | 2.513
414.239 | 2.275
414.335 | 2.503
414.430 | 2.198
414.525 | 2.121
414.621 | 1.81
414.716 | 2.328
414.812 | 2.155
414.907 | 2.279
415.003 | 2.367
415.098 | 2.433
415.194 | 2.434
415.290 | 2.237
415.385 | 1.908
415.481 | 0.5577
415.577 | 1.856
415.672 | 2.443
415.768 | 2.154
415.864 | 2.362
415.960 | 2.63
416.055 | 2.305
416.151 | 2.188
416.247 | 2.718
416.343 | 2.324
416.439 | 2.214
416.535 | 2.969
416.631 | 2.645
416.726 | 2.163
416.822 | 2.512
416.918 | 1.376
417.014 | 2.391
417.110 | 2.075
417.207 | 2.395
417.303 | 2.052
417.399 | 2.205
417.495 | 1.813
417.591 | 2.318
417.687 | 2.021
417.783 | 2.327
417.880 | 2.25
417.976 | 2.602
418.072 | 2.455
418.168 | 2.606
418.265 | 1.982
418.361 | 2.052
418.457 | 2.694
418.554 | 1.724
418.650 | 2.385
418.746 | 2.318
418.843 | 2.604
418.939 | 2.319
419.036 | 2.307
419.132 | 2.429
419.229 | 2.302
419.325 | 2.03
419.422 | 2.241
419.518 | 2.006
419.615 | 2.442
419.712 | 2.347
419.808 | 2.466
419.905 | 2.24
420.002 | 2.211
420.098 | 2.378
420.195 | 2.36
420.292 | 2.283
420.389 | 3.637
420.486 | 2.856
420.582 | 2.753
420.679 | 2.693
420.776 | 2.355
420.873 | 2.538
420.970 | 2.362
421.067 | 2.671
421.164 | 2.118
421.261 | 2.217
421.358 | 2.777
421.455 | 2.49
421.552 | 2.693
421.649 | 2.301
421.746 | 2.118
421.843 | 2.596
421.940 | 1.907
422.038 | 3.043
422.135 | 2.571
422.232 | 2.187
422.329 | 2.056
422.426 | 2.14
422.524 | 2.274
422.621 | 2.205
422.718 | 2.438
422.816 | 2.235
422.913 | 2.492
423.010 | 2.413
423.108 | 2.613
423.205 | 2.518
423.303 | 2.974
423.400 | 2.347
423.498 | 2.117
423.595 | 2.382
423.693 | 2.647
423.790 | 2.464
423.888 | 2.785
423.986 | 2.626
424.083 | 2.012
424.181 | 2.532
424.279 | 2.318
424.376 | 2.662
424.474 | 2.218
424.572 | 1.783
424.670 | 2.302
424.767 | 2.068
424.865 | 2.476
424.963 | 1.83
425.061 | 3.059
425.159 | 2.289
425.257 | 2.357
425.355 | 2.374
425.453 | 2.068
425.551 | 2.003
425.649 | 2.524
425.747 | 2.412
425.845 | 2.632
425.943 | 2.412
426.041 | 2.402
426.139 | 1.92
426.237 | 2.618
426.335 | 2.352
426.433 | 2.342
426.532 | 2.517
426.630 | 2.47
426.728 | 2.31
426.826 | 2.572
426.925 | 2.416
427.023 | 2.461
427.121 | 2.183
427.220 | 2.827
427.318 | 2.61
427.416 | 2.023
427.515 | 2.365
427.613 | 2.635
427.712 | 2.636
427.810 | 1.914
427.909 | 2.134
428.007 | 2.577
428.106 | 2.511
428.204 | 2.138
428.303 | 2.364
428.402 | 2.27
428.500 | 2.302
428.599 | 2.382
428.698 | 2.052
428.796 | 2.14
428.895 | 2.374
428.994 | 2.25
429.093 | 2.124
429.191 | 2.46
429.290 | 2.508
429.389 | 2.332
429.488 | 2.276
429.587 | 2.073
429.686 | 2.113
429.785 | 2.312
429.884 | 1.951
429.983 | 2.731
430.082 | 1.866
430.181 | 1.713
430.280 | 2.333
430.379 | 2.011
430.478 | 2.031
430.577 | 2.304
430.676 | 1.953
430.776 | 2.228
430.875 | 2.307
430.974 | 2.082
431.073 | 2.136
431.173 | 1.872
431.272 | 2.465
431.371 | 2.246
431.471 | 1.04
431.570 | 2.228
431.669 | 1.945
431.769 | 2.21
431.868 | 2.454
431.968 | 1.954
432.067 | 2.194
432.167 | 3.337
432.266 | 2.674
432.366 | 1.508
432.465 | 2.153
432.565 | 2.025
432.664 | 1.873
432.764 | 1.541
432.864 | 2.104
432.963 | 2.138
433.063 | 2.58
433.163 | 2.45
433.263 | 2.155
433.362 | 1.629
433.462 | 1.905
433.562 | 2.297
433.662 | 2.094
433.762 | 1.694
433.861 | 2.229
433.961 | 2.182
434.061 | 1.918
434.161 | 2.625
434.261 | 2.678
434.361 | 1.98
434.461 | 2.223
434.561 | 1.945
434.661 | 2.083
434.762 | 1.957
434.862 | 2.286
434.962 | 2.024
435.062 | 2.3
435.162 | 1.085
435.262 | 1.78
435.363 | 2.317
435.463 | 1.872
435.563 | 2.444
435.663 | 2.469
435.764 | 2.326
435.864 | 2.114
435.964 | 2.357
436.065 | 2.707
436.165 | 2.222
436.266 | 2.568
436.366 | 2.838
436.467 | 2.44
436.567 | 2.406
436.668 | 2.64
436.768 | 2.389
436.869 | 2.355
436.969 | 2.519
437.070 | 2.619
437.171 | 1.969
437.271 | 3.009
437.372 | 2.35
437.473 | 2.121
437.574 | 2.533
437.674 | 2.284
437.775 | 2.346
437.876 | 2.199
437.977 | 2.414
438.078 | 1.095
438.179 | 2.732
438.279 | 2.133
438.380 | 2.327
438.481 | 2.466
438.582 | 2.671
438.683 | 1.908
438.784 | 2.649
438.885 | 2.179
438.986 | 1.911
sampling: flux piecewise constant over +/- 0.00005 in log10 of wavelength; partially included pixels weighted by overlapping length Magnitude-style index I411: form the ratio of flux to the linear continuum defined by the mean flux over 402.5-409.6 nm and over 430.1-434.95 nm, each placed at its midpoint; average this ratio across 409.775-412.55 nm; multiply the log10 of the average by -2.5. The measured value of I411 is 0.11 mag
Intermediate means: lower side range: 2.35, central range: 2.08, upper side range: 2.12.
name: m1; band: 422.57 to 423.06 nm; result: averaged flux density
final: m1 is 2.36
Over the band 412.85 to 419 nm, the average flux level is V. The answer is 2.25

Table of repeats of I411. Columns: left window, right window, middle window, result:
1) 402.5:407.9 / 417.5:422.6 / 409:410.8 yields 0.281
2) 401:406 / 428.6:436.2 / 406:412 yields 0.140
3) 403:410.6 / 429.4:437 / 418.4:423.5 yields -0.092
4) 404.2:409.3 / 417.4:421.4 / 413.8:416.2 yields 0.084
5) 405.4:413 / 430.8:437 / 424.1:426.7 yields -0.075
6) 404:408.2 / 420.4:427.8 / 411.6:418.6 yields 0.065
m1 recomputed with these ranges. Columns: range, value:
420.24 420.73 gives 2.84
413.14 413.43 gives 2.12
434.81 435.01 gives 2.16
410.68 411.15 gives 2.2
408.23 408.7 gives 2.23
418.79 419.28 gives 2.39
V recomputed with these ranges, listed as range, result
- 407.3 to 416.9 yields 2.17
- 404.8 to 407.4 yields 2.36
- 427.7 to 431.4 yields 2.22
